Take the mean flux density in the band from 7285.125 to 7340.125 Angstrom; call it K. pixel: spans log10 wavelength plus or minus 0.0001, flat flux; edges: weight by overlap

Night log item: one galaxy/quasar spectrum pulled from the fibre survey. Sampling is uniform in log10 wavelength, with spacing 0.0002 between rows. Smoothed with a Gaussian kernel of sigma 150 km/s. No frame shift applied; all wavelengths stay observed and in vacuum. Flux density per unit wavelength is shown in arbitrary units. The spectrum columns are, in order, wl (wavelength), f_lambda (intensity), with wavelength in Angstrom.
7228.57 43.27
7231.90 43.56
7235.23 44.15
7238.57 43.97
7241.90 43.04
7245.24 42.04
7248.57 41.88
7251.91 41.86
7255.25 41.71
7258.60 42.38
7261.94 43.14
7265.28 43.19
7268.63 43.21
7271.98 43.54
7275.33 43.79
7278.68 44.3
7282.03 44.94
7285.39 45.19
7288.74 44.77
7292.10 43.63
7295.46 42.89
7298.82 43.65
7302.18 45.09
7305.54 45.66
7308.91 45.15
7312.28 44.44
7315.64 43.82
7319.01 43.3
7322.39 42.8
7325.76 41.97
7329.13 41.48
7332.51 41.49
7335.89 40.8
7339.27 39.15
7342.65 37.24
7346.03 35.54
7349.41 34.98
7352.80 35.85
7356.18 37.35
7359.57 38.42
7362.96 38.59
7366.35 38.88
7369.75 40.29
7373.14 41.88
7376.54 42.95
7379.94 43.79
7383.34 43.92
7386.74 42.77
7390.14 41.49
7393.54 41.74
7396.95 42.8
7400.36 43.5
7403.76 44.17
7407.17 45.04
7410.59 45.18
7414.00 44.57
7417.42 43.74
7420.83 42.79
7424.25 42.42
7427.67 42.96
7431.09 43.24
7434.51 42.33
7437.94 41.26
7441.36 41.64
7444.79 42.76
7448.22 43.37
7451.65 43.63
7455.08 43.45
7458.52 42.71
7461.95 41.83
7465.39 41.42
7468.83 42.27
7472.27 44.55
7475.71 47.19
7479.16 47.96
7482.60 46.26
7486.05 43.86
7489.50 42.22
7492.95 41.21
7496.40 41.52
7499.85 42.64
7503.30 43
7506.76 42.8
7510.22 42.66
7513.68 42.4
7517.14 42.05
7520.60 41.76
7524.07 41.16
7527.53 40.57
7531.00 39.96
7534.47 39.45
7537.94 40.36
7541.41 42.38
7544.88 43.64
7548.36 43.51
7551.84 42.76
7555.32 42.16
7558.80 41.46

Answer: 43.3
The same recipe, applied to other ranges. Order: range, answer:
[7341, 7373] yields 37.7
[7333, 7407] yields 40.4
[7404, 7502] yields 43.4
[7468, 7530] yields 43.1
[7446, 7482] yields 43.9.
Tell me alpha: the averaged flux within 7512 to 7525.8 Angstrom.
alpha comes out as 41.8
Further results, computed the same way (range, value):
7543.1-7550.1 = 43.6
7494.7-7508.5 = 42.5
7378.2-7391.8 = 43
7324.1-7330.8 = 41.8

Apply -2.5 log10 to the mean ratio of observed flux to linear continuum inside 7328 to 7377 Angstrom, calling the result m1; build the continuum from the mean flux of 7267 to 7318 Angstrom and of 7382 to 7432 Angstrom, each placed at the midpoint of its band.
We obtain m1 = 0.13 mag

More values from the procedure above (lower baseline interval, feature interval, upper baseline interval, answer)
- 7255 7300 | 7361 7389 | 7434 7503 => 0.05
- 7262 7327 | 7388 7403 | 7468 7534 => 0.02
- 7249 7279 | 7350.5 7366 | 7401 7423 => 0.16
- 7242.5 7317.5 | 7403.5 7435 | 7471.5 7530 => -0.01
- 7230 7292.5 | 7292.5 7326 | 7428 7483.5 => -0.01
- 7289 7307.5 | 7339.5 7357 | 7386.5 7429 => 0.20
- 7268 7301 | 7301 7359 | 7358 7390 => 0.05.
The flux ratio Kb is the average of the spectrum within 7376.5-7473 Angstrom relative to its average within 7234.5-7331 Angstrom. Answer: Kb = 1.0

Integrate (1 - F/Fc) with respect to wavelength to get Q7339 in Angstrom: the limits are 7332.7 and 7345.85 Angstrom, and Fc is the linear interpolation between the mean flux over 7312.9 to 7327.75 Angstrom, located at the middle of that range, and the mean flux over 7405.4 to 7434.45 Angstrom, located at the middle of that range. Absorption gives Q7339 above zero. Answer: 1.3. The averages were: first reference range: 43.1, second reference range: 43.7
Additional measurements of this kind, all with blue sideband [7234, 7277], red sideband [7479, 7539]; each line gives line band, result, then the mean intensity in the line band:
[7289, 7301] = -0.2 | 43.6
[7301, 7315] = -0.7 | 45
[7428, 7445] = 0.1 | 42.3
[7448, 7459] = -0.3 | 43.3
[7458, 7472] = 0.0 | 42.3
